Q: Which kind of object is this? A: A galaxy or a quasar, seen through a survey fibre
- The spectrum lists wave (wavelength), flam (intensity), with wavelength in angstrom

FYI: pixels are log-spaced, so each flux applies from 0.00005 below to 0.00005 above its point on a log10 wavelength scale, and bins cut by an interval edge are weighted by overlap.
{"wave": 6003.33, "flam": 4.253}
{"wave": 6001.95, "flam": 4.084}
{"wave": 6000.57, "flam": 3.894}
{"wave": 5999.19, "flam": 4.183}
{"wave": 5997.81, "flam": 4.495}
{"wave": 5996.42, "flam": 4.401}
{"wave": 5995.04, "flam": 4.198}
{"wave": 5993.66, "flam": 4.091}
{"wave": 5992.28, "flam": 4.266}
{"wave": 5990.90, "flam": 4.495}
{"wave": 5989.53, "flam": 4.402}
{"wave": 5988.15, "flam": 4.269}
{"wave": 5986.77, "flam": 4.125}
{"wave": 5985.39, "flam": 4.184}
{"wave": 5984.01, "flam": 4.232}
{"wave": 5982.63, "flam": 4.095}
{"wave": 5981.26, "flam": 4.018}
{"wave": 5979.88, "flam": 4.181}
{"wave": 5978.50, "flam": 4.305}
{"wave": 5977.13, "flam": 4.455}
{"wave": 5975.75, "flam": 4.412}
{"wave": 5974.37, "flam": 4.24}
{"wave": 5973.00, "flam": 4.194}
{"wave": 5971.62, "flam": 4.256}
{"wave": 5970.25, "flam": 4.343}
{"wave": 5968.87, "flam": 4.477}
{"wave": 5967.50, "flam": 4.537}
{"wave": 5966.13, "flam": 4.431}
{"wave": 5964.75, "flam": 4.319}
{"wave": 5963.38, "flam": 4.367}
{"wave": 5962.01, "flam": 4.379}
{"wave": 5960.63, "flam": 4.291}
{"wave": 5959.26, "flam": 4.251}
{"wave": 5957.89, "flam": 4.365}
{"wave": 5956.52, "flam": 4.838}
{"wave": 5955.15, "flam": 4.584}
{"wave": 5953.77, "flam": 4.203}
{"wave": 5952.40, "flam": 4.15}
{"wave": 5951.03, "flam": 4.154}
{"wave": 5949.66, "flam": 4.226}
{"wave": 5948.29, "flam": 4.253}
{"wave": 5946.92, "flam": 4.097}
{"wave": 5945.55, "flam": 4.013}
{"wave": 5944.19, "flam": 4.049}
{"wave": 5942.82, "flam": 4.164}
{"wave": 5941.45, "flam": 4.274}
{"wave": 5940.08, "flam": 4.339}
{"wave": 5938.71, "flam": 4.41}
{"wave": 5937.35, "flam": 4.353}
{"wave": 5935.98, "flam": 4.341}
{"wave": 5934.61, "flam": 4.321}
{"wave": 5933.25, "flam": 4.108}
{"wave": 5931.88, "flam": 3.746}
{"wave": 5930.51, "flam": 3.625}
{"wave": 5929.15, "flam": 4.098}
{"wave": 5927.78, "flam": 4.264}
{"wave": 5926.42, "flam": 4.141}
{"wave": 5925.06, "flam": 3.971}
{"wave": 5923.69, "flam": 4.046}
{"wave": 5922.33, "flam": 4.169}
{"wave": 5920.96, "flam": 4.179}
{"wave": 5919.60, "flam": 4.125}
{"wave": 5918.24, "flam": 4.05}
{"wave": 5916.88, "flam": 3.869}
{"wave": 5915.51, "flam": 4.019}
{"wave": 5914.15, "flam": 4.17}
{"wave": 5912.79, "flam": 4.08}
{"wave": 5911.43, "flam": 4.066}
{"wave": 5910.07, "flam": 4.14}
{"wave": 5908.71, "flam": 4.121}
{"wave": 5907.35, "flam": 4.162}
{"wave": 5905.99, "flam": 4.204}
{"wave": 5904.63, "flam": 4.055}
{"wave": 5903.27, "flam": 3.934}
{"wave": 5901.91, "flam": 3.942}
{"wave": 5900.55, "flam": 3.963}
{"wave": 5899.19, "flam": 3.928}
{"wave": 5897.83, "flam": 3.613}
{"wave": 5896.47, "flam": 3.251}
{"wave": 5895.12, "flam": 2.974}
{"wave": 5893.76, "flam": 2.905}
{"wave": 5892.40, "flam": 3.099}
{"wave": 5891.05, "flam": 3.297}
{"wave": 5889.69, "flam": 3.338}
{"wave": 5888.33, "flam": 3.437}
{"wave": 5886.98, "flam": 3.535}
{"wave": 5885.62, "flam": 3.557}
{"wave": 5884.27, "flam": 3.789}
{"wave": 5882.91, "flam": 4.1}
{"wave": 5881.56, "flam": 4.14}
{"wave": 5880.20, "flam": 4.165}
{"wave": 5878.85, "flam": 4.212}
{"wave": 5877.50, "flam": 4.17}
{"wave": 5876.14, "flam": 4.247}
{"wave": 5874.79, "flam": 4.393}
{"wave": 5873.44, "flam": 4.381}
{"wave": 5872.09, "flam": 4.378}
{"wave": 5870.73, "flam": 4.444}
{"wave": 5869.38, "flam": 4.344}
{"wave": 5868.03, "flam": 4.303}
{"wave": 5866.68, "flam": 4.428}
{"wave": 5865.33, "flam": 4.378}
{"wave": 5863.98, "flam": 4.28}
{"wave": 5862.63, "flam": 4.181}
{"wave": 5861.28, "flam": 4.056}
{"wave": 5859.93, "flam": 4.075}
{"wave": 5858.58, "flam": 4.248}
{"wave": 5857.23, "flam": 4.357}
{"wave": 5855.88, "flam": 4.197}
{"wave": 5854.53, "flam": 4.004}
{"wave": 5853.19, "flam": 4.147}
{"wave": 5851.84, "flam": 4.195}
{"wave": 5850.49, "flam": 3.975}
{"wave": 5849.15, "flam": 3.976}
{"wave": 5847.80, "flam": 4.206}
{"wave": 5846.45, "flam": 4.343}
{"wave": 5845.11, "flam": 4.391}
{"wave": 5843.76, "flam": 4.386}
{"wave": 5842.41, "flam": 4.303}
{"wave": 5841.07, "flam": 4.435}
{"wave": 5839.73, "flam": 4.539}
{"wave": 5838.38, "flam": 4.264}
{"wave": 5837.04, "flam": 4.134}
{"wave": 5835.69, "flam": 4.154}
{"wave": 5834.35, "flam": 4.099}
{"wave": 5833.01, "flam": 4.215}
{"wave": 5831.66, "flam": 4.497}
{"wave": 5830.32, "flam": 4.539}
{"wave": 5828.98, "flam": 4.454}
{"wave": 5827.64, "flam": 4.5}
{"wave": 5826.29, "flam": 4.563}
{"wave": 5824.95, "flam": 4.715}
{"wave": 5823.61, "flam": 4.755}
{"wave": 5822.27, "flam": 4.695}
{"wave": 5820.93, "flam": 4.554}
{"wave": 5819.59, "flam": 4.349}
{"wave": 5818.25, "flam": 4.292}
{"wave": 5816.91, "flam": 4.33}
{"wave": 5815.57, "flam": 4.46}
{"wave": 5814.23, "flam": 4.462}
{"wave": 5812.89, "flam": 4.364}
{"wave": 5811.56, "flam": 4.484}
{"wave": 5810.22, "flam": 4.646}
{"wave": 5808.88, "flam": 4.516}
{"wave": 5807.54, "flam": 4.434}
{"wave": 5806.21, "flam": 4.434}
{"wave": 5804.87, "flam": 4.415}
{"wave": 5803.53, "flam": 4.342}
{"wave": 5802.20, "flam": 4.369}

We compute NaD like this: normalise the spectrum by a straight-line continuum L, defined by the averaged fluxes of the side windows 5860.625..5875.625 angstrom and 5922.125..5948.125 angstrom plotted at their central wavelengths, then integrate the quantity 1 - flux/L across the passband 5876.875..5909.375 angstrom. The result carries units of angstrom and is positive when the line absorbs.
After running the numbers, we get 3.89 angstrom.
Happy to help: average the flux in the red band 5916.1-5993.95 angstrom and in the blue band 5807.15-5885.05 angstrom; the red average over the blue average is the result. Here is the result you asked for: 1.0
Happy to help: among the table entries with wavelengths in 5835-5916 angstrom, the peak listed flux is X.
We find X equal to 4.539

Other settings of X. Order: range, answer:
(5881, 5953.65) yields 4.41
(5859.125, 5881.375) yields 4.444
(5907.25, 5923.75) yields 4.179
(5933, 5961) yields 4.838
